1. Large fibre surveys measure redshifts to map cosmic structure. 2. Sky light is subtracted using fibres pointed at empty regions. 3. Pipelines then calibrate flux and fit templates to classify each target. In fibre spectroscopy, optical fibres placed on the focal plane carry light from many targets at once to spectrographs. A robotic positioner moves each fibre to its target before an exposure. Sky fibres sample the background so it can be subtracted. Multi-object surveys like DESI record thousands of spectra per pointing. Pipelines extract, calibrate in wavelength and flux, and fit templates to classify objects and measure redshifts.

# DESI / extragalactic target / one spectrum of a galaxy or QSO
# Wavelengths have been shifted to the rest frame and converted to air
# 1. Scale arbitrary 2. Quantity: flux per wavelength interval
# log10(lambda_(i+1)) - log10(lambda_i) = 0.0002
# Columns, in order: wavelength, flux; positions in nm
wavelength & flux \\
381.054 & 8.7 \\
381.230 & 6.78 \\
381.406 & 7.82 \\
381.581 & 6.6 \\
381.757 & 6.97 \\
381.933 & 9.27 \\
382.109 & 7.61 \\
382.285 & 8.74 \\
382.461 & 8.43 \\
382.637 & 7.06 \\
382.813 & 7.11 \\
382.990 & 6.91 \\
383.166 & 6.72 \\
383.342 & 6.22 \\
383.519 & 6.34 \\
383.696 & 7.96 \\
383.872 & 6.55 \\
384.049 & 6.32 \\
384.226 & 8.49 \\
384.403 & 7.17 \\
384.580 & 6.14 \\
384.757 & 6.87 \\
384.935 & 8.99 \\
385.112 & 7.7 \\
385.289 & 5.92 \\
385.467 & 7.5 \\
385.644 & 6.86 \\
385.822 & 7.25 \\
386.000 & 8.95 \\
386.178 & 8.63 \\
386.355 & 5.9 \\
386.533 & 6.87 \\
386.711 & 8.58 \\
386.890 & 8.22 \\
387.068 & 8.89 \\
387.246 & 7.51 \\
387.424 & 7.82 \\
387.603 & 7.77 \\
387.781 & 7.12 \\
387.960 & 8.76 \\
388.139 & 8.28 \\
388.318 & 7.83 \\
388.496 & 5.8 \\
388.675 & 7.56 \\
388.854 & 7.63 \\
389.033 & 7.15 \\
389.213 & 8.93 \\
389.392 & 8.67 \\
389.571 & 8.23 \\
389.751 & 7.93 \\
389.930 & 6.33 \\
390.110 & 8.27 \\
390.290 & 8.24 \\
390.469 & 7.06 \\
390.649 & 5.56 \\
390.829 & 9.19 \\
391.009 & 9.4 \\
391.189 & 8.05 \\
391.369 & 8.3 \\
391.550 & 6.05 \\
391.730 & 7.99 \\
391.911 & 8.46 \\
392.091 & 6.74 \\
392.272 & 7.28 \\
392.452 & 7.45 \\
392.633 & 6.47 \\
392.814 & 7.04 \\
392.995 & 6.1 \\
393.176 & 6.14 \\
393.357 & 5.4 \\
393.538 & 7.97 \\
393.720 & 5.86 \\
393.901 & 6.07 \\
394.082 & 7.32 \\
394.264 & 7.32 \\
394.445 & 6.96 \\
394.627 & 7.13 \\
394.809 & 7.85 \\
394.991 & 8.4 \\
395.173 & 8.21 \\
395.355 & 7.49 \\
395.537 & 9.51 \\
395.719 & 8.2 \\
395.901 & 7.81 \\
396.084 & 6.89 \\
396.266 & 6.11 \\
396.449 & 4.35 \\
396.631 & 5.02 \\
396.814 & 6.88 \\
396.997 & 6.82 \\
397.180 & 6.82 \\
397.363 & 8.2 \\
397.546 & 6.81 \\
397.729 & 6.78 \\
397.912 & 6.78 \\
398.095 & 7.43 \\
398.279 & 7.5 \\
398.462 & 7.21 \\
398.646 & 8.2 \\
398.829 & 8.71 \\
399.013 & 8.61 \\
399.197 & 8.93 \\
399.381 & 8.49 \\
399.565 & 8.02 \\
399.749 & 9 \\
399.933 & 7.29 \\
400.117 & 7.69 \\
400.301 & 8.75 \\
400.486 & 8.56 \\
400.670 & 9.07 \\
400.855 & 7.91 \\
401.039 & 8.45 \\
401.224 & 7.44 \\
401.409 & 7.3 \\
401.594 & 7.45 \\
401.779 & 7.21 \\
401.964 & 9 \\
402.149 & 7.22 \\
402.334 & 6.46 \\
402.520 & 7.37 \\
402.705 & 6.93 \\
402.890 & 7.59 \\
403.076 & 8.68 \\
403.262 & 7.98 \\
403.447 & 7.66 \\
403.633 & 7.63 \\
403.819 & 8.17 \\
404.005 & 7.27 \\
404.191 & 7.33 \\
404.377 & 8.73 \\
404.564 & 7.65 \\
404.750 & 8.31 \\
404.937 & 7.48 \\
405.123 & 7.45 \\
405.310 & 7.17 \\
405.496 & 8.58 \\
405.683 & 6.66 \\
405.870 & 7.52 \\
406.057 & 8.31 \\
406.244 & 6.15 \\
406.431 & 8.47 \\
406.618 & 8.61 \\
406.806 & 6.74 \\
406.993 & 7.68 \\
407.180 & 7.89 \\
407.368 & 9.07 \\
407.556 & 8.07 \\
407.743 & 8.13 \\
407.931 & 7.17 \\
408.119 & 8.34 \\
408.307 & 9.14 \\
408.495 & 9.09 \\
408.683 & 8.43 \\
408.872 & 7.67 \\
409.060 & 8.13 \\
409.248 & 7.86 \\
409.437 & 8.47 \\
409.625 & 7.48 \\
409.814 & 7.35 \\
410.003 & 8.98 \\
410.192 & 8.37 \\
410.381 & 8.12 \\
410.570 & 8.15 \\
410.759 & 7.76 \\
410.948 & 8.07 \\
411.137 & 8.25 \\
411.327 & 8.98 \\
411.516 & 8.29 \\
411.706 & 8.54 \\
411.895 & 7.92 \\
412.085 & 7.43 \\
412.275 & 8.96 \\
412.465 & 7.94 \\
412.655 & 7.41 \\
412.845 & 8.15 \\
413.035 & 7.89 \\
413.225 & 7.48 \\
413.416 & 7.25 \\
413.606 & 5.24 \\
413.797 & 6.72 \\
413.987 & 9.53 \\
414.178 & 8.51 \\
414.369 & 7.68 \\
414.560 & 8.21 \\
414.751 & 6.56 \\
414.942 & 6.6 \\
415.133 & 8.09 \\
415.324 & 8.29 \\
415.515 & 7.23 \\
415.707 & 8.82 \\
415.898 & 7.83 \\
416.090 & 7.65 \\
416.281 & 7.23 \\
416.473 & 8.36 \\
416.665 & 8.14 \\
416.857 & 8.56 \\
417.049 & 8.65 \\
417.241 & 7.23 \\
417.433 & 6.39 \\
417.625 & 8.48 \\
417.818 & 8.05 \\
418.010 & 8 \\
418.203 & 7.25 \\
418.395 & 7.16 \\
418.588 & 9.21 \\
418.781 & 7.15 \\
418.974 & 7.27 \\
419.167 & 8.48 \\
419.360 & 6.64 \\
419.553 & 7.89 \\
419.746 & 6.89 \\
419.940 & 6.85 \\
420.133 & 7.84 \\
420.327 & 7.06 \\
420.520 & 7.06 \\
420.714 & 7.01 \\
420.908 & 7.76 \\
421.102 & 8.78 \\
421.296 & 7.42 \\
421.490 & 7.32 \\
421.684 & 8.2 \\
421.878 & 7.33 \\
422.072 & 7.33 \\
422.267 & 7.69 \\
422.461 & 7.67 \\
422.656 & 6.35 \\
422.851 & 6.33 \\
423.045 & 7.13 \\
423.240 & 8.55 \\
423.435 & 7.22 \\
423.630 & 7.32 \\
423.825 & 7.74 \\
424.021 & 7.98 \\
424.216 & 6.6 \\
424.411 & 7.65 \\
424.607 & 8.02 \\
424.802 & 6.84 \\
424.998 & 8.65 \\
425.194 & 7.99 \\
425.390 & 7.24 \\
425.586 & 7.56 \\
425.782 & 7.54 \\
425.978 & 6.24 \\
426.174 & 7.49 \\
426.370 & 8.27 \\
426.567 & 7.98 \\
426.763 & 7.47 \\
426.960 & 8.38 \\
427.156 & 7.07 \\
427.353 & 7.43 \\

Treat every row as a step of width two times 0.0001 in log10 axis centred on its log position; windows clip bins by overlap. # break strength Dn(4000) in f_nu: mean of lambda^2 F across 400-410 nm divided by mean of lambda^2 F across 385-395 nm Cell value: 1.14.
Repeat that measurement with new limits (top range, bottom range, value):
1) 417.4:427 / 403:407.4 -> 1.05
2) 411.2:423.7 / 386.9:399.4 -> 1.16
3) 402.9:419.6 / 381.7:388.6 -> 1.20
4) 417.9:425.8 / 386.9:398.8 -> 1.17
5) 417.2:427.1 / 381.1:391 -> 1.19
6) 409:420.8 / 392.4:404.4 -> 1.13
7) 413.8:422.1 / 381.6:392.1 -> 1.19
